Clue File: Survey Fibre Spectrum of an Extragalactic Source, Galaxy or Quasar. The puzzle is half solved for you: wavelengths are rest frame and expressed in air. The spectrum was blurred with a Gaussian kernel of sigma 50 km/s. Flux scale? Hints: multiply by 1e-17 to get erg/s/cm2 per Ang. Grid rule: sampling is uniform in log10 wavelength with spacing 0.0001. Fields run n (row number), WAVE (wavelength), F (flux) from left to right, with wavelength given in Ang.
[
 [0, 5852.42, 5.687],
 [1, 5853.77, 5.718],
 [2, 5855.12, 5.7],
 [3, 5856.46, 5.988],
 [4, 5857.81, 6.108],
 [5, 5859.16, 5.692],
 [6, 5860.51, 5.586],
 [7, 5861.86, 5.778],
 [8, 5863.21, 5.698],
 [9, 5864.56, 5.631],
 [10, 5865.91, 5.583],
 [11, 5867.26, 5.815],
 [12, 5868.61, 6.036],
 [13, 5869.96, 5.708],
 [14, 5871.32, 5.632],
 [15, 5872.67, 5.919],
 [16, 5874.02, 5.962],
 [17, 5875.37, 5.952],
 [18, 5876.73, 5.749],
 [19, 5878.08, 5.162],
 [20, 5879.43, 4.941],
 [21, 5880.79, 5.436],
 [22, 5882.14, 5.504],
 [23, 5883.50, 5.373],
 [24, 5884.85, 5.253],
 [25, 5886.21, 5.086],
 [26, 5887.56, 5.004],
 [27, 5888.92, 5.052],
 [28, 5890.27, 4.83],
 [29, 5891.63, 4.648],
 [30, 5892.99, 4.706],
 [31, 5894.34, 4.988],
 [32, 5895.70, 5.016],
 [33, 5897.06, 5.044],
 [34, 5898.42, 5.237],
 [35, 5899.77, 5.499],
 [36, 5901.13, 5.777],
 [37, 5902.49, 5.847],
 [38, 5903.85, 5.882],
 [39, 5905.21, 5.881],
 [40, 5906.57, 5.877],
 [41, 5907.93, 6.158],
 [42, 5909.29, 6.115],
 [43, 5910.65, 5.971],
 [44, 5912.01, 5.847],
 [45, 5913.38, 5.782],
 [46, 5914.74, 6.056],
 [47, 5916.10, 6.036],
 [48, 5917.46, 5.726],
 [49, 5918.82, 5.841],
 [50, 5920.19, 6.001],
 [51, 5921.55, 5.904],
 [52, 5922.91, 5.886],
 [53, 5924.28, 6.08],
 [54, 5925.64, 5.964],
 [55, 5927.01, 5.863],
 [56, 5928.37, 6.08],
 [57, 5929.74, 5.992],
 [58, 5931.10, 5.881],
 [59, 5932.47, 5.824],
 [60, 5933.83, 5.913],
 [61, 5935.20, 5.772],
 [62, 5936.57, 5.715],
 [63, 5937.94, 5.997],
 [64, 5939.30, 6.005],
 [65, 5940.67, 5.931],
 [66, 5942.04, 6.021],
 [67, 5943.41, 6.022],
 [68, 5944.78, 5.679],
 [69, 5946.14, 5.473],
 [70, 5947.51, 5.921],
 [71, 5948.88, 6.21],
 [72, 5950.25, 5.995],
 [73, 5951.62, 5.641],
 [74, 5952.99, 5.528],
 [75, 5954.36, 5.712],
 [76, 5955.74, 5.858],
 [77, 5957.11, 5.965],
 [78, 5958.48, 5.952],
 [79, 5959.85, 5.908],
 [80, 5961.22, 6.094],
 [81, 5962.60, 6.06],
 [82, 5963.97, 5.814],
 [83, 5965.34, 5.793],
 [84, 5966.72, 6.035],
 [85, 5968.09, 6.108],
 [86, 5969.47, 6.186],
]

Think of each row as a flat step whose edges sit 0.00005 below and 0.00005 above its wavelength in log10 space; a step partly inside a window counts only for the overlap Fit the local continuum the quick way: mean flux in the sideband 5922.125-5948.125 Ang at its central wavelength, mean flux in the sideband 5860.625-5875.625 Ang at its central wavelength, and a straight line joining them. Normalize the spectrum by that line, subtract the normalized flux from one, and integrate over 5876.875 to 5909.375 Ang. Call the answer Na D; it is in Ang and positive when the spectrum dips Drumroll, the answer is 2.7 Ang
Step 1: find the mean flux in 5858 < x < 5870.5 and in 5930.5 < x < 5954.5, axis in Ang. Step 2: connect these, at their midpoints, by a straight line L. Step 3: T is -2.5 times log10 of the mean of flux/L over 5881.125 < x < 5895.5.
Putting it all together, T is 0.14 mag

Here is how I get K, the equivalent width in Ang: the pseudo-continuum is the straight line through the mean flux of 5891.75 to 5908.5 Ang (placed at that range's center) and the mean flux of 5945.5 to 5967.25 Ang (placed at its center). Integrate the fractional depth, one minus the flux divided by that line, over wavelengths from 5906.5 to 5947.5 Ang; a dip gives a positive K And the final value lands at -1.9 Ang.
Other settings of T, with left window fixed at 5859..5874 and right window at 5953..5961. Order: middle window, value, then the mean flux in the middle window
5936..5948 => 0.00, 5.87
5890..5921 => 0.04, 5.61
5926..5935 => -0.02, 5.92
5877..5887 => 0.10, 5.27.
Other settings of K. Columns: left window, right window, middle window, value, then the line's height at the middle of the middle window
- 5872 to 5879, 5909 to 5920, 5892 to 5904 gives 1.1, 5.83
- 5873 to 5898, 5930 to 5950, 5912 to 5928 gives -0.8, 5.64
